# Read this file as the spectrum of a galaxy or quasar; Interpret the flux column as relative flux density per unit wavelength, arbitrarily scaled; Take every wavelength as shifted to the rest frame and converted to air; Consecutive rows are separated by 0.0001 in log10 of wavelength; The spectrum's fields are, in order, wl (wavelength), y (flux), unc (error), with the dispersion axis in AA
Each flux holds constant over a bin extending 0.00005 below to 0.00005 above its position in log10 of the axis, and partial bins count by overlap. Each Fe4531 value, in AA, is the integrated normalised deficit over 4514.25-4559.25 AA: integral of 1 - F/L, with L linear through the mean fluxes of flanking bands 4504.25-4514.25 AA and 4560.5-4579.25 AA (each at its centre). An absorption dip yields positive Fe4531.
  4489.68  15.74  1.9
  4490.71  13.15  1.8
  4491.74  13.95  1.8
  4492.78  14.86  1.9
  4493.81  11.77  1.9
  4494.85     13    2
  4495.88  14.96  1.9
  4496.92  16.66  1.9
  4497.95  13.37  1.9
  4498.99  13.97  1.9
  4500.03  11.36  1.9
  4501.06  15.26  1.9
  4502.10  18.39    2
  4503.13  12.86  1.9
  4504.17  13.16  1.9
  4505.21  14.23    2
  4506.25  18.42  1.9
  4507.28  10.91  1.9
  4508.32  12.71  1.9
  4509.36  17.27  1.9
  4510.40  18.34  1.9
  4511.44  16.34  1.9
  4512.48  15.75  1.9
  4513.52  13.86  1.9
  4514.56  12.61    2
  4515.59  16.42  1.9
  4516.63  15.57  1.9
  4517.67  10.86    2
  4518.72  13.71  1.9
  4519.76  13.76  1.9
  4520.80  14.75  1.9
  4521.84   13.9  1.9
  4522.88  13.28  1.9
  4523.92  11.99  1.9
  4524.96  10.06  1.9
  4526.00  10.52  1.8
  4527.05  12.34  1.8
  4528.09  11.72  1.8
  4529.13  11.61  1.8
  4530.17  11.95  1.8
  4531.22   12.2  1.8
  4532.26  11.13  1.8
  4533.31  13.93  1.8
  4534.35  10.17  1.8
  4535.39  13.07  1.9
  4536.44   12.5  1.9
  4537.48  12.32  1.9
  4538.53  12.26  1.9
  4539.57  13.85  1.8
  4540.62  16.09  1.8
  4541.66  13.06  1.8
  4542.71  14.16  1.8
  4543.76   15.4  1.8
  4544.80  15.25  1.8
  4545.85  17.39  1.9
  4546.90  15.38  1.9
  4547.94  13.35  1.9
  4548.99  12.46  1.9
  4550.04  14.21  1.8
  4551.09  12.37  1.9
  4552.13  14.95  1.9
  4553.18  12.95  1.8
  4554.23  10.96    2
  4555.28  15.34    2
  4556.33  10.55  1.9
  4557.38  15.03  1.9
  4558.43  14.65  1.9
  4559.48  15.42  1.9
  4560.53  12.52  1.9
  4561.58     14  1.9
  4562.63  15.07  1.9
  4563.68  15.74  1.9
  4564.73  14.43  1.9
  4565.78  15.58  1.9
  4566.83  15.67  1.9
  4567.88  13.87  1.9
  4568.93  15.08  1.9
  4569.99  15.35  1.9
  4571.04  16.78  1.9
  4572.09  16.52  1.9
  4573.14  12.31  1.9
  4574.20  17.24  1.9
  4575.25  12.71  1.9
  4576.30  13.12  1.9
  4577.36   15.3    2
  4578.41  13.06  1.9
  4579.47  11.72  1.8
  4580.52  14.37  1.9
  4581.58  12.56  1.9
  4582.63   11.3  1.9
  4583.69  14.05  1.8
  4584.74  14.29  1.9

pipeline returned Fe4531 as 5.0 AA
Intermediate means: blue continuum 15.2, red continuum 14.7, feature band 13.3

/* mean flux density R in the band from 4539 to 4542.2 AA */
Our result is 14.3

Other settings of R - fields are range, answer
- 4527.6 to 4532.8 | 11.7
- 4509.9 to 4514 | 16.1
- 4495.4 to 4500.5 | 14.1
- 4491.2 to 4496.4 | 13.7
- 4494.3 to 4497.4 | 14.8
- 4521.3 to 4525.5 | 12.3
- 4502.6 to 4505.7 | 13.4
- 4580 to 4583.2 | 12.7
